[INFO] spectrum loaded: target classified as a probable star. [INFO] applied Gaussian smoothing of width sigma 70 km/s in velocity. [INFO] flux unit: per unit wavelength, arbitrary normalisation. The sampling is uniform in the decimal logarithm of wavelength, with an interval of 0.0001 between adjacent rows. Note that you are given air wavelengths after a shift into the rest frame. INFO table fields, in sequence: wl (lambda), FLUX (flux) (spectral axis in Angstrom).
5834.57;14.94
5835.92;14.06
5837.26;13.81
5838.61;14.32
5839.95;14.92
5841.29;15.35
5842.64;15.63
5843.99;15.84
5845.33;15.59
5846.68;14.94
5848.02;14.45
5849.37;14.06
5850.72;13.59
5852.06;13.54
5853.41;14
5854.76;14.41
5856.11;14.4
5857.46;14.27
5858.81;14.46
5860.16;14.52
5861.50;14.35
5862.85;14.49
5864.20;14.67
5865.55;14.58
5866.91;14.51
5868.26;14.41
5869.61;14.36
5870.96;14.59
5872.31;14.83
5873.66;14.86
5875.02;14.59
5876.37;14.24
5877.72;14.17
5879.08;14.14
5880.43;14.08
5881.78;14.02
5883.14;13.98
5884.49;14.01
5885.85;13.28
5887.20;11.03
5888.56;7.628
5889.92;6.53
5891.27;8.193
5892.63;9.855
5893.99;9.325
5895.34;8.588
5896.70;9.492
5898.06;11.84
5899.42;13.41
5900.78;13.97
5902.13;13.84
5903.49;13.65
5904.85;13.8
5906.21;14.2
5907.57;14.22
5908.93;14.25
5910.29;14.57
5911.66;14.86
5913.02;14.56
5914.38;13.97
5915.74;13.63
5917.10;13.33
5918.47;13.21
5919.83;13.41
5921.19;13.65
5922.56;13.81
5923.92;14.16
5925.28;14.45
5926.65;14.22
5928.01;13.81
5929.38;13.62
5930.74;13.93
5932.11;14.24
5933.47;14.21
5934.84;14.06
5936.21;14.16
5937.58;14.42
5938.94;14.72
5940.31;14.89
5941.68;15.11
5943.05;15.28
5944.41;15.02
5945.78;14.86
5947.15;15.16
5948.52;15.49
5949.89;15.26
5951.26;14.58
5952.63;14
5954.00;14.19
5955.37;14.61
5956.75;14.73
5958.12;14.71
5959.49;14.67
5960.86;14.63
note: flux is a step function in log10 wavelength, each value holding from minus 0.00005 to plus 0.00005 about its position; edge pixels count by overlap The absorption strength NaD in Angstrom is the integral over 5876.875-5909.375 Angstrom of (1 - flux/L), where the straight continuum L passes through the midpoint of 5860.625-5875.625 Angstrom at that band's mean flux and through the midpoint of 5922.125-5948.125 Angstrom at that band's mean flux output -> 5.3 Angstrom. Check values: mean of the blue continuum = 14.6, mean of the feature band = 12.1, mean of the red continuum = 14.5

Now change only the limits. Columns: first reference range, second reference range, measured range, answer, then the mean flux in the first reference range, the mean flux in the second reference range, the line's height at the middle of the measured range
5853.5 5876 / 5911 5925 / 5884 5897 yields 4.09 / 14.5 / 13.9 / 14.2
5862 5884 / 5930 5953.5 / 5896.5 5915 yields 1.03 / 14.4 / 14.7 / 14.5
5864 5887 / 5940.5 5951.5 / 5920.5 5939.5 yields 1.04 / 14.2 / 15.1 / 14.9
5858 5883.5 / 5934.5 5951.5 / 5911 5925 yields 0.80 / 14.4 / 14.9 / 14.7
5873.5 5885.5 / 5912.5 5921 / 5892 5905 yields 2.06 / 14.2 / 13.7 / 13.9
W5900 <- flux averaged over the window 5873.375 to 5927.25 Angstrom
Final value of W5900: 12.9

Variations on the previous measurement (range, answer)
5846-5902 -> 13.1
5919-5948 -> 14.3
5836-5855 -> 14.6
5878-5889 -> 12.9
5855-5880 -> 14.5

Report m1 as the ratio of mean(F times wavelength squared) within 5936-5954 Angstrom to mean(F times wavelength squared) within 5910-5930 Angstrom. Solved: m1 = 1.1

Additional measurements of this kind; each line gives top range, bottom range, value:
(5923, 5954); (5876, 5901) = 1.27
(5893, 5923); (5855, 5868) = 0.92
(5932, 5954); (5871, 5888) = 1.08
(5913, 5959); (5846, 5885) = 1.02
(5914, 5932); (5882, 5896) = 1.35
